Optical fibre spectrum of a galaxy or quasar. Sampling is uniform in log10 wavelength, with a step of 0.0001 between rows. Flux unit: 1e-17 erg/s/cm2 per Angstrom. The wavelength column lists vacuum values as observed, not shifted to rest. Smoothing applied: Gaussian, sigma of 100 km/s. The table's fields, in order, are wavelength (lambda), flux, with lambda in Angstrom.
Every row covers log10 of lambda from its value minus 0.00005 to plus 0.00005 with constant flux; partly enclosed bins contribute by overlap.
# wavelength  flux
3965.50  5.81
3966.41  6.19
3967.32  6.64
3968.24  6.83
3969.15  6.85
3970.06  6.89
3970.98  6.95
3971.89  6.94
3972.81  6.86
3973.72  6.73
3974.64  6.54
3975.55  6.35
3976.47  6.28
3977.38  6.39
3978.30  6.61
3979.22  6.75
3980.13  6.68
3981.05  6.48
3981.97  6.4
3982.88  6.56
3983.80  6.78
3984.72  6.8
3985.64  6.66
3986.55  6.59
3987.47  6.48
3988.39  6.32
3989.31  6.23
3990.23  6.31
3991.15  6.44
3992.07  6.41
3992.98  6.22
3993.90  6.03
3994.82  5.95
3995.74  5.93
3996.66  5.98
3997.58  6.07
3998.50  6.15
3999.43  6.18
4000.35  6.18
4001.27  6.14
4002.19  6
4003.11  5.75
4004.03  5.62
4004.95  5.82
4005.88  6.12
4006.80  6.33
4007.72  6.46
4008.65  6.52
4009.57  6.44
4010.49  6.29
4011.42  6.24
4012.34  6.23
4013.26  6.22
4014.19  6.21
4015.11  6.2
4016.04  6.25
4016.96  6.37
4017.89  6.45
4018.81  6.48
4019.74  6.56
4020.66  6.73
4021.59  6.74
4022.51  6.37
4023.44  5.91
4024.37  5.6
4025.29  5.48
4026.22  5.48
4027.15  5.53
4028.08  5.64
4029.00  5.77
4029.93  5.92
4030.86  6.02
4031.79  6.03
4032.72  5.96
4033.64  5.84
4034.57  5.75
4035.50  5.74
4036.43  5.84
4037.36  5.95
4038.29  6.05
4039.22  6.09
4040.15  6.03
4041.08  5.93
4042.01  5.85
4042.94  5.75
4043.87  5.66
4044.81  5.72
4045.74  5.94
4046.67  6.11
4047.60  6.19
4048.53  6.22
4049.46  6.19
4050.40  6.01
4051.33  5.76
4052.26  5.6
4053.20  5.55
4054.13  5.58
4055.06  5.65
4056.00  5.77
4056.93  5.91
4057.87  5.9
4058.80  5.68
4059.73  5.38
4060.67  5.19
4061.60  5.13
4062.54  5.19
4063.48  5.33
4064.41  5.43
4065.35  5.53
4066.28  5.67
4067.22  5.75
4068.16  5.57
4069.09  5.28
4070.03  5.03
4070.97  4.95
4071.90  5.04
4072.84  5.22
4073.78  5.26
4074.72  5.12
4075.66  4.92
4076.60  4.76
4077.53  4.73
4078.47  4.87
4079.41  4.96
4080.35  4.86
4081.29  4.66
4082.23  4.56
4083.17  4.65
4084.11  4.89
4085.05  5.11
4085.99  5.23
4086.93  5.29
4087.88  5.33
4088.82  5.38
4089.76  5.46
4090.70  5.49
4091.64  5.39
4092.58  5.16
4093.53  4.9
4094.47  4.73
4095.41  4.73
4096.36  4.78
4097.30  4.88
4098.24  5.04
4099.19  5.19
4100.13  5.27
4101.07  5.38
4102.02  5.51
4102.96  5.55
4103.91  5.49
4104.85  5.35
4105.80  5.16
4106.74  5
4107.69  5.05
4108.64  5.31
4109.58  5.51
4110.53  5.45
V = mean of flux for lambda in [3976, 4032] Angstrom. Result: 6.23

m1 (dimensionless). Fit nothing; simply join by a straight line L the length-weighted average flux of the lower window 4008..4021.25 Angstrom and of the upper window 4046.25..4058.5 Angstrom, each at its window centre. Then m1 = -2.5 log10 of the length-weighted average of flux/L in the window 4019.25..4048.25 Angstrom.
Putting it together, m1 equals 0.03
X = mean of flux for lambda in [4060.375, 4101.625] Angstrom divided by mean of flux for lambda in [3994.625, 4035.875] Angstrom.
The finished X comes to 0.84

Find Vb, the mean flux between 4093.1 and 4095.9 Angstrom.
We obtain 4.78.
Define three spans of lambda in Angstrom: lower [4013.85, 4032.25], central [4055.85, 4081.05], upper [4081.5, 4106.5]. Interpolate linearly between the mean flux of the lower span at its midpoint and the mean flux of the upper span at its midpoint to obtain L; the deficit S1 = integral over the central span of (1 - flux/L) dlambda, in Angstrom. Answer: 1.0 Angstrom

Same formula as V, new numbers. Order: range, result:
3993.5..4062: 5.98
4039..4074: 5.63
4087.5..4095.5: 5.2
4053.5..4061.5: 5.61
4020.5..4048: 5.91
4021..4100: 5.48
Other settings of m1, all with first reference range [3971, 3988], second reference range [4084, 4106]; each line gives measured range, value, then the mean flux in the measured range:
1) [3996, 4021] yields 0.01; 6.22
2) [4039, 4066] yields 0.00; 5.73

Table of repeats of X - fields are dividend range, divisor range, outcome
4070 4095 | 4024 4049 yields 0.86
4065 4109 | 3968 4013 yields 0.80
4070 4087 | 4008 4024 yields 0.78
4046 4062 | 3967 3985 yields 0.86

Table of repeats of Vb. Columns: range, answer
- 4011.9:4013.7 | 6.24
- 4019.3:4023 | 6.6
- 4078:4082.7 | 4.78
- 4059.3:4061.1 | 5.27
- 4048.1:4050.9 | 6.13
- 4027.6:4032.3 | 5.87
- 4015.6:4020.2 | 6.43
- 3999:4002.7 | 6.13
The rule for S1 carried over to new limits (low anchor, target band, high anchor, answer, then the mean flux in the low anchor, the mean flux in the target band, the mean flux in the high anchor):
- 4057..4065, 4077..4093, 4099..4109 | 0.9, 5.43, 5.06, 5.3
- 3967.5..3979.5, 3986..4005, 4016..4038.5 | 0.8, 6.68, 6.15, 6.01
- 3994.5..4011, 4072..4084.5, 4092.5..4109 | 1.1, 6.11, 4.88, 5.13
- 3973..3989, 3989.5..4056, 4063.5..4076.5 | -1.0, 6.56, 6.04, 5.28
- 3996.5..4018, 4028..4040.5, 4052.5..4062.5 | -0.1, 6.17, 5.91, 5.56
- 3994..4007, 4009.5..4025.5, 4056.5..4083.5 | -1.3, 6.01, 6.28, 5.19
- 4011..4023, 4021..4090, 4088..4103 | 3.0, 6.39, 5.55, 5.17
